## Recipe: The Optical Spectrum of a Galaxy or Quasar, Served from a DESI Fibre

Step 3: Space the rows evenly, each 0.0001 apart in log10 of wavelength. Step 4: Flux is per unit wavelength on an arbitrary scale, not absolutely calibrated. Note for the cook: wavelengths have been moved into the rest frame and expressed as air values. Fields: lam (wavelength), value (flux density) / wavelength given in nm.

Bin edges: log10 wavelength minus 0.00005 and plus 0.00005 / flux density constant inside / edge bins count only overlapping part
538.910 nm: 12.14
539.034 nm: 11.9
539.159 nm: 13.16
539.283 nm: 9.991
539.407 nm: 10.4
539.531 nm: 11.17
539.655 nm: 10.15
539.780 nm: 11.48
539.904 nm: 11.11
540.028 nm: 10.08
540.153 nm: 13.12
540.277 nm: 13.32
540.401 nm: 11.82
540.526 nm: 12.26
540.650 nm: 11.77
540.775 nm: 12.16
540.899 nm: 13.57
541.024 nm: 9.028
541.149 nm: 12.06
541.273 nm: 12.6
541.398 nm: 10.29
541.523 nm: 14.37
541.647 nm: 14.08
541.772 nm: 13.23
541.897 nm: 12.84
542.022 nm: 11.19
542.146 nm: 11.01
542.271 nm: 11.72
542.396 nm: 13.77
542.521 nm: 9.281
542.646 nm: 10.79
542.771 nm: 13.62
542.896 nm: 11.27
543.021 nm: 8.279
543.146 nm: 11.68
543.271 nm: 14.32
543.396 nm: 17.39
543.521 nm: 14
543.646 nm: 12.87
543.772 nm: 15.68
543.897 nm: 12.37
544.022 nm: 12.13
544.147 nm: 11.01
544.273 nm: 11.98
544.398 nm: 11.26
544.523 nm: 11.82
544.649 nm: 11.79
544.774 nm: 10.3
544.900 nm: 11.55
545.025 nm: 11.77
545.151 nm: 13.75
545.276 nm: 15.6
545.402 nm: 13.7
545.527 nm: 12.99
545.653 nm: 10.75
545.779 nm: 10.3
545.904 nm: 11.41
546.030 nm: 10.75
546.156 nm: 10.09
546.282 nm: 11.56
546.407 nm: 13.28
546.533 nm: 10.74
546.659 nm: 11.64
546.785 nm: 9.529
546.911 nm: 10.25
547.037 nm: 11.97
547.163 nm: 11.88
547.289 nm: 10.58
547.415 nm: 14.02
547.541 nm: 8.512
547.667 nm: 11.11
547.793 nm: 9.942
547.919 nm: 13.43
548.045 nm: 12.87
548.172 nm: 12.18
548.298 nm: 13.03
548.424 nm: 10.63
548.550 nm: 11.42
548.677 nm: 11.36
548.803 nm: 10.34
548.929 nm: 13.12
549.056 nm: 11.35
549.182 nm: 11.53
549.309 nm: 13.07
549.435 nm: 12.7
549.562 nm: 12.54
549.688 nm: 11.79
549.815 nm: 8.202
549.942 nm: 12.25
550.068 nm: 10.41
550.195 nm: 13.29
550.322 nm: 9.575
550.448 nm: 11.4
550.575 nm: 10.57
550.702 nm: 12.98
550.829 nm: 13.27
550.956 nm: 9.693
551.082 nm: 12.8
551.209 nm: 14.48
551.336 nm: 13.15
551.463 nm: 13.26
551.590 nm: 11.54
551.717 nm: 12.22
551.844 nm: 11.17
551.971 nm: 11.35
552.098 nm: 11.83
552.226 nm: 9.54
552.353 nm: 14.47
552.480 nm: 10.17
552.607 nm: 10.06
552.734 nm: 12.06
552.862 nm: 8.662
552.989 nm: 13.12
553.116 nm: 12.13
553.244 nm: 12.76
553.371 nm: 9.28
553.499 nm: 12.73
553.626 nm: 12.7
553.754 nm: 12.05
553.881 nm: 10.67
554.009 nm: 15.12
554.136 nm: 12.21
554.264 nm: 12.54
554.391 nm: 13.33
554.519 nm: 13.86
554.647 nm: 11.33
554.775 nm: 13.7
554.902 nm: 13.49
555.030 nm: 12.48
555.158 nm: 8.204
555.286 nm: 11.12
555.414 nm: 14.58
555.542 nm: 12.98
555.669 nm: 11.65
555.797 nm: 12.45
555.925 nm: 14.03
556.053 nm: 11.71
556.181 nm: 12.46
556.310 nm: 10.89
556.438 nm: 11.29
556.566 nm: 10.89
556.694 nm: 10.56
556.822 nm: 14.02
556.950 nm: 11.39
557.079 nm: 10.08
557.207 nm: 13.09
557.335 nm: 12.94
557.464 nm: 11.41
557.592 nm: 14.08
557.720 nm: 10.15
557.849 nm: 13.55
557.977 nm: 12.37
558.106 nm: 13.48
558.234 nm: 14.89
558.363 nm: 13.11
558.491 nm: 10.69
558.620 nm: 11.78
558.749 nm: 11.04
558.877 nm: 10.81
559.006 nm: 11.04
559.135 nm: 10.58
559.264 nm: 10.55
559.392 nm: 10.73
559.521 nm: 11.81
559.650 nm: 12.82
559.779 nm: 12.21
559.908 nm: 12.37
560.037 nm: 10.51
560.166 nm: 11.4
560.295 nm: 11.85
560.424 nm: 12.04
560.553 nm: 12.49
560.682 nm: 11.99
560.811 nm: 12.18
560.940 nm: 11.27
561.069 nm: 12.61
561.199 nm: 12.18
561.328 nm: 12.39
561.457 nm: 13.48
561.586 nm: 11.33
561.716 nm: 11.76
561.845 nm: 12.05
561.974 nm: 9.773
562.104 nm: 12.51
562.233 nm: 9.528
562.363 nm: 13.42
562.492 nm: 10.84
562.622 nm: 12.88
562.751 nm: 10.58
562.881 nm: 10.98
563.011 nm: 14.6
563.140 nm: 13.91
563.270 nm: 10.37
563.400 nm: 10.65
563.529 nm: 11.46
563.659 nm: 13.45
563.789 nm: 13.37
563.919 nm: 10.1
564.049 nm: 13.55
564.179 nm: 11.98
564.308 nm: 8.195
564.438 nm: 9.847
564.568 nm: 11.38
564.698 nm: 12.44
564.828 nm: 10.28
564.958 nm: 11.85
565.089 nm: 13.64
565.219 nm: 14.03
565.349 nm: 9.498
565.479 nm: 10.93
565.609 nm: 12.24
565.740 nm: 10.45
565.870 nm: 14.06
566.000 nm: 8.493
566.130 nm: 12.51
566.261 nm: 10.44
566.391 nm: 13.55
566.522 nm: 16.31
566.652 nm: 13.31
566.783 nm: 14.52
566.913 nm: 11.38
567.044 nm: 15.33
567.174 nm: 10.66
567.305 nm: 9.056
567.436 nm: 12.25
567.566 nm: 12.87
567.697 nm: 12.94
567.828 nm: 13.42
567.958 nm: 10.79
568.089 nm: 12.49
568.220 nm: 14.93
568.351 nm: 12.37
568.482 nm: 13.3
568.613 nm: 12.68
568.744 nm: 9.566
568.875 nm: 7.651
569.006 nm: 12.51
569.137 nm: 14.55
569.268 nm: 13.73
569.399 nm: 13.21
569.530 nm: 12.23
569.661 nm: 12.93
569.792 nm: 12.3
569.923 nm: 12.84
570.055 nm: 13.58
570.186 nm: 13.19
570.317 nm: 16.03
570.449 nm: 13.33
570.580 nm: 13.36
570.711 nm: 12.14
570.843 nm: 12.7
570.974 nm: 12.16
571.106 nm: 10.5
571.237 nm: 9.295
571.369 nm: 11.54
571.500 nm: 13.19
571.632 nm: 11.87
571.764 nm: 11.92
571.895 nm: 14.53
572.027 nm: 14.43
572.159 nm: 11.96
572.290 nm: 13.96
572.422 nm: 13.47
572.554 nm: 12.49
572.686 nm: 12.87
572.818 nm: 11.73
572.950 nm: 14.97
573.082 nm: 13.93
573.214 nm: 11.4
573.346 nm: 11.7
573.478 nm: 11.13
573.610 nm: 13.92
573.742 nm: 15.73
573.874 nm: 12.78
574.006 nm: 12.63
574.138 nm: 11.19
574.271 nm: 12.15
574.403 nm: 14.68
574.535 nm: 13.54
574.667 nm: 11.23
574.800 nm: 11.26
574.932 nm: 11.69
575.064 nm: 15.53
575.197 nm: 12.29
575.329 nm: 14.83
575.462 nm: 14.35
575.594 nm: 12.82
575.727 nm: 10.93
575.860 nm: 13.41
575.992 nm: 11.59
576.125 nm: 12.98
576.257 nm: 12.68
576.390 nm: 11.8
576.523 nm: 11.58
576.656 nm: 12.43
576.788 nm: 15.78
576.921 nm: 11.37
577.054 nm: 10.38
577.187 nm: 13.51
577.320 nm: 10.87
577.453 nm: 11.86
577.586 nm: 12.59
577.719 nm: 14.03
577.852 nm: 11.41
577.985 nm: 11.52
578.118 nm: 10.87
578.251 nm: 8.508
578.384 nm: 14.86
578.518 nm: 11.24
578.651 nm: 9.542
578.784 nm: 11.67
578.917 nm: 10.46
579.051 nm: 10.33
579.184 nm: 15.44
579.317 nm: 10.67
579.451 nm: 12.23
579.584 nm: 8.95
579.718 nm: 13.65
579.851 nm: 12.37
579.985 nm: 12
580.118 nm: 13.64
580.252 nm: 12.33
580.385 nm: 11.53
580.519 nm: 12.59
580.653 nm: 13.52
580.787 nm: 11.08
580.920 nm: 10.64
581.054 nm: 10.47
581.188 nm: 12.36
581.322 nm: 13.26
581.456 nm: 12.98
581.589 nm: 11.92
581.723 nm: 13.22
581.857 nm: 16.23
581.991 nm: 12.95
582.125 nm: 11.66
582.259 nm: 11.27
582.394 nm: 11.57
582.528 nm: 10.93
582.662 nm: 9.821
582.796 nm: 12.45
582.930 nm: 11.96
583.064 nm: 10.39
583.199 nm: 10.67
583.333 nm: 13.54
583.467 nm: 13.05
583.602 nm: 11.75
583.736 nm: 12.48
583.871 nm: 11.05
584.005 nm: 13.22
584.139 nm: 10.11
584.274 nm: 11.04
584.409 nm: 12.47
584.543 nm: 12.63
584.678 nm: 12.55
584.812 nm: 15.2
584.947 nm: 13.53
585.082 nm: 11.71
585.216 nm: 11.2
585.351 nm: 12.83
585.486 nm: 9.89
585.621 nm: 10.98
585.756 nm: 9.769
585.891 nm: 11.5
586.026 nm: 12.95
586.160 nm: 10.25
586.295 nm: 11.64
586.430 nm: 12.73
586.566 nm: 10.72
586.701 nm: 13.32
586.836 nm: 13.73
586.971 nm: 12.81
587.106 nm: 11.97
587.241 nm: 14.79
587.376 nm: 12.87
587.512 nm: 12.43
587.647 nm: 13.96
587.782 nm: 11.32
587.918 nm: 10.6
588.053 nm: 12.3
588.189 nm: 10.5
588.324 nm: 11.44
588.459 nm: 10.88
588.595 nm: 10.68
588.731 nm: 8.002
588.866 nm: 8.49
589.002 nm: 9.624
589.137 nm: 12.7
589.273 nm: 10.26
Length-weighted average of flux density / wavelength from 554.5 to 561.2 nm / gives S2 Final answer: 12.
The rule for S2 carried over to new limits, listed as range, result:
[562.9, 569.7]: 12.1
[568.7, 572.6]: 12.6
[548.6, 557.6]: 12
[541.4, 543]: 12.1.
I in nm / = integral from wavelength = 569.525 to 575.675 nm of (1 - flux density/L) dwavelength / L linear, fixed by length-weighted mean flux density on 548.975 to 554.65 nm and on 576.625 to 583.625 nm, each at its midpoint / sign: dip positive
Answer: -0.45 nm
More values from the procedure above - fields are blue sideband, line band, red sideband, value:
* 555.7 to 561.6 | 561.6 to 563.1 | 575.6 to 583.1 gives 0.03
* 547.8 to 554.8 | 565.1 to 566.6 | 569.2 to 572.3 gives 0.05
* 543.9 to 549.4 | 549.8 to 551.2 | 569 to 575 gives 0.04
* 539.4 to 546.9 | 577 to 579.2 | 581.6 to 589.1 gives 0.04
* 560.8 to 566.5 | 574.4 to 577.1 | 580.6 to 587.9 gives -0.16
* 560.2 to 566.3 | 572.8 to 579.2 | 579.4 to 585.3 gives -0.21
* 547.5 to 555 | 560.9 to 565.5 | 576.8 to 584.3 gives 0.05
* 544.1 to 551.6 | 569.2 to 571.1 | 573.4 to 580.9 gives -0.14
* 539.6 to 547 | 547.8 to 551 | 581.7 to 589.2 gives 0.08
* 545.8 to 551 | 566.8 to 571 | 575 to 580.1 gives -0.22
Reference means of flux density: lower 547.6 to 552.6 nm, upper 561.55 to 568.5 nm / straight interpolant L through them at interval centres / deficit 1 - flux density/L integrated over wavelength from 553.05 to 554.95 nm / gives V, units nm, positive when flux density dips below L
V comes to -0.11 nm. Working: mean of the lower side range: 11.8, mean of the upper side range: 12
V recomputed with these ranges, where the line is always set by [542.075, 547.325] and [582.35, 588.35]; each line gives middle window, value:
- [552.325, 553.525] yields 0.06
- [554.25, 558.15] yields -0.09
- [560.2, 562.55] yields 0.02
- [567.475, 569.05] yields -0.02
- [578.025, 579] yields 0.08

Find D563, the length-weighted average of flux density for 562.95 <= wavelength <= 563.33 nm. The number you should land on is 13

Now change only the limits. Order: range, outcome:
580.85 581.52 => 11.9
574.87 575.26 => 13.2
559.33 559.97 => 12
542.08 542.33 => 11.4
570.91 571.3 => 10.7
